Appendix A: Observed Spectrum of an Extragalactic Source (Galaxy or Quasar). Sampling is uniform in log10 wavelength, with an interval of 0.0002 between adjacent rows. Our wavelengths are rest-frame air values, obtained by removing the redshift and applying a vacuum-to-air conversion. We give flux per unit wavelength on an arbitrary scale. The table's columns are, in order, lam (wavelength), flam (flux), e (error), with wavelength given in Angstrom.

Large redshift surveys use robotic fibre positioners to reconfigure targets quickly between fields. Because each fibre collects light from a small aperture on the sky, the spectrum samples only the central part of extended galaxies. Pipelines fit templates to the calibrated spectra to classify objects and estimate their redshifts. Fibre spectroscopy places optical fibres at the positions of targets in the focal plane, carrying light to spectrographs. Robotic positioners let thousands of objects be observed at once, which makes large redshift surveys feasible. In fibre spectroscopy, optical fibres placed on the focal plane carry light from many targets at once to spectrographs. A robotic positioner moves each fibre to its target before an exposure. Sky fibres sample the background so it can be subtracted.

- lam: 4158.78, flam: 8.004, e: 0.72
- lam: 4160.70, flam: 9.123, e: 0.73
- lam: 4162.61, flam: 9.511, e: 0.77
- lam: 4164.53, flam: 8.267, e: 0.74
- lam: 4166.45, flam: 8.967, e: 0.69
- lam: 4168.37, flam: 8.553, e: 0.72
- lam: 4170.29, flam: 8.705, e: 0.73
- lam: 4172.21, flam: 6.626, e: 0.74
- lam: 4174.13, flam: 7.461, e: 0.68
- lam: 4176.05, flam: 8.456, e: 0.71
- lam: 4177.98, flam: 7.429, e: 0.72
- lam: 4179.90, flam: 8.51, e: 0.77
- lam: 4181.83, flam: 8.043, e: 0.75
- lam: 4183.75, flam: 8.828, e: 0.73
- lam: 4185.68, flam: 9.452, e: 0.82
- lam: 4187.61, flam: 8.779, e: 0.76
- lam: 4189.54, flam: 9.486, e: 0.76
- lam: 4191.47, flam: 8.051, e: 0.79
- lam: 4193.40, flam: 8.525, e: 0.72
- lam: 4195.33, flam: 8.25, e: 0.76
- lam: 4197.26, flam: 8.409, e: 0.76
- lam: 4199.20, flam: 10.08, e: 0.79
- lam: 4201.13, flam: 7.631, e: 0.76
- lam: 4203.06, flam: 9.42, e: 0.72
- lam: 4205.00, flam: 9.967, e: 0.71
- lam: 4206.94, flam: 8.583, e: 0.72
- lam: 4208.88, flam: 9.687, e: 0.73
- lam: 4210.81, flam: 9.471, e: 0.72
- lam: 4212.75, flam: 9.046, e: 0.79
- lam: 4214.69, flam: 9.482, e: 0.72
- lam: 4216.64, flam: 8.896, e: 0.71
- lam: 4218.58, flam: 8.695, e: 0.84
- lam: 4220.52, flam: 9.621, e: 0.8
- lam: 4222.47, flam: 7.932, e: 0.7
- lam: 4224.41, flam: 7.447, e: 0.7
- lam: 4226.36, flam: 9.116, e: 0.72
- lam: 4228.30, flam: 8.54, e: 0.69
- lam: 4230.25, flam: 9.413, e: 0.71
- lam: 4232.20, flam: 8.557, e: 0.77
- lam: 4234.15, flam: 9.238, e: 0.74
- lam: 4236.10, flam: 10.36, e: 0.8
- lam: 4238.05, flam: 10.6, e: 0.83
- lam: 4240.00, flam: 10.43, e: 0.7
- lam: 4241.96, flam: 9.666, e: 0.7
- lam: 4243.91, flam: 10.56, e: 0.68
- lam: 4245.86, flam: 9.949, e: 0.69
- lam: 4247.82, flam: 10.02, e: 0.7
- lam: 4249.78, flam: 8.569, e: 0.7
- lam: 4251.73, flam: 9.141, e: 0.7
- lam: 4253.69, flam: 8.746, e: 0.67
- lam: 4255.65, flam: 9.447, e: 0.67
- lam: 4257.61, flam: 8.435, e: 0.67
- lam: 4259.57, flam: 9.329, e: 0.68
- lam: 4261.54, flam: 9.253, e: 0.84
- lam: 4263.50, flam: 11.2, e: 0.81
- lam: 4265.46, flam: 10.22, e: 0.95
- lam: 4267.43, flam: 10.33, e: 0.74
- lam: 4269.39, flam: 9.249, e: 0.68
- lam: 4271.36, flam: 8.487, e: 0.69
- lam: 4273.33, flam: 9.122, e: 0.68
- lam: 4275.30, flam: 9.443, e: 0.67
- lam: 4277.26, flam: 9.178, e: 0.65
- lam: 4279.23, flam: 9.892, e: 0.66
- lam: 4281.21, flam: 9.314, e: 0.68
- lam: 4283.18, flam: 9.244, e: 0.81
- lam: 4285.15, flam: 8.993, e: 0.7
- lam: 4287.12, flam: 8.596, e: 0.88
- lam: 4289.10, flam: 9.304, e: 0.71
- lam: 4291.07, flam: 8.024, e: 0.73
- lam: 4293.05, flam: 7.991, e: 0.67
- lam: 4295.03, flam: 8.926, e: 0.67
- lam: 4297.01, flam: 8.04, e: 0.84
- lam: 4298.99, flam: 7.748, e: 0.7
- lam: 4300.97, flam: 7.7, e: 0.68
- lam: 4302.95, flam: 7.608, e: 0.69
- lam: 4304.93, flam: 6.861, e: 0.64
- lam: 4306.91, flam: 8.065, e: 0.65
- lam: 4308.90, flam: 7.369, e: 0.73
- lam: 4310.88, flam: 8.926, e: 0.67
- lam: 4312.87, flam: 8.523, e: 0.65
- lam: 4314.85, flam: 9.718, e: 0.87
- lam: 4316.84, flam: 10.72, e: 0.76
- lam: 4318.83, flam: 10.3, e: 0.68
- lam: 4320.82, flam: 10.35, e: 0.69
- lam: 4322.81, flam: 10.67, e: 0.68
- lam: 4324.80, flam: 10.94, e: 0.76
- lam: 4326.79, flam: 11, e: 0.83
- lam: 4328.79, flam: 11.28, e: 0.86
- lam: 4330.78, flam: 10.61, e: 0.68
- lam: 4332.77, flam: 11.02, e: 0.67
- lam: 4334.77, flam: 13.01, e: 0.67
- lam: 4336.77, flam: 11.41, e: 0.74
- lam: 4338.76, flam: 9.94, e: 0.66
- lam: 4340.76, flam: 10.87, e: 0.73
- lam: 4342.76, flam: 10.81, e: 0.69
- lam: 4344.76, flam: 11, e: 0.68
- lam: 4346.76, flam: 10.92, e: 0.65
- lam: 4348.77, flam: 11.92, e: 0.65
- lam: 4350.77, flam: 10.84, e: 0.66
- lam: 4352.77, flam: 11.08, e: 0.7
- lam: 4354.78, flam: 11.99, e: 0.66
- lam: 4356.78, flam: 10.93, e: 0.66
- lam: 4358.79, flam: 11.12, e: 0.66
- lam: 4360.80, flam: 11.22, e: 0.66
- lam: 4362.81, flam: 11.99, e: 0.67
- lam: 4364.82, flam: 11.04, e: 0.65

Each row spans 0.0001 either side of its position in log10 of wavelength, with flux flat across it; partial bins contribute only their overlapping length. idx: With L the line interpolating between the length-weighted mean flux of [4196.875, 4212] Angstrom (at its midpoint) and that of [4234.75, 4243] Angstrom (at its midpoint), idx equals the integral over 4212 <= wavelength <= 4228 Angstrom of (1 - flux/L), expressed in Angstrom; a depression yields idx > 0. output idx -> 1.5 Angstrom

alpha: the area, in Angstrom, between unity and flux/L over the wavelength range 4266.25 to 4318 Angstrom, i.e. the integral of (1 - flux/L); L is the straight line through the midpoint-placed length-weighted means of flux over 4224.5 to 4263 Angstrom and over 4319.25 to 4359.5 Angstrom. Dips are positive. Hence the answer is 7.5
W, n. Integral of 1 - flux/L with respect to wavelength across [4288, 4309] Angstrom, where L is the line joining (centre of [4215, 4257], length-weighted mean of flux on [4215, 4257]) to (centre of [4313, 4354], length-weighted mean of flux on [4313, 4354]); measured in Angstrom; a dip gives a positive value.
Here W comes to 4.69 Angstrom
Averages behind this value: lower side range 9.28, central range 7.99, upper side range 10.9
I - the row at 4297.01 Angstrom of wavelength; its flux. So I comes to 8.04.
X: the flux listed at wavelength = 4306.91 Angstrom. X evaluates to 8.065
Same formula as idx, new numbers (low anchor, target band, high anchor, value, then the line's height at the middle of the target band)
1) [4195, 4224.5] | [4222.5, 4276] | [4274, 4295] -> -2.6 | 8.98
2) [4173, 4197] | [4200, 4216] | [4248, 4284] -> -0.9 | 8.7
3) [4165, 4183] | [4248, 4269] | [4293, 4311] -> -4.1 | 7.95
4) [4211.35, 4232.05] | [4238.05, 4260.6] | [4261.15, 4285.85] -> -0.8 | 9.21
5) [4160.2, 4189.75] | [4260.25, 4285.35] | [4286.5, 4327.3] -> -2.2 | 8.79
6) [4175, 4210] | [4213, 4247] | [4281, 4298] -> -2.3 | 8.73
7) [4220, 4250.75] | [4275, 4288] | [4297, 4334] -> 0.2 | 9.39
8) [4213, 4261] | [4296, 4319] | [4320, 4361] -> 4.6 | 10.5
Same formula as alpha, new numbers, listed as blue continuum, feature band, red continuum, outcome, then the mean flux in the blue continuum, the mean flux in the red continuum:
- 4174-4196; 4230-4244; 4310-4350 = -0.8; 8.48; 10.7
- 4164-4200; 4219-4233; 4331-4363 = 0.8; 8.46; 11.2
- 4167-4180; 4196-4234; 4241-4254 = -0.4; 7.96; 9.57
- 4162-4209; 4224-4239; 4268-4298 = -0.8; 8.6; 8.94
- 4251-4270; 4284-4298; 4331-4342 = 2.3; 9.55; 11.2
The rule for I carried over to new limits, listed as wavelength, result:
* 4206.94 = 8.583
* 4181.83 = 8.043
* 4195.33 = 8.25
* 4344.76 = 11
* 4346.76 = 10.92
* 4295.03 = 8.926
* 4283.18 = 9.244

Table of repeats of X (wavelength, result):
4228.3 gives 8.54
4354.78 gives 11.99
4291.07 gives 8.024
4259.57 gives 9.329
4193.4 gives 8.525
